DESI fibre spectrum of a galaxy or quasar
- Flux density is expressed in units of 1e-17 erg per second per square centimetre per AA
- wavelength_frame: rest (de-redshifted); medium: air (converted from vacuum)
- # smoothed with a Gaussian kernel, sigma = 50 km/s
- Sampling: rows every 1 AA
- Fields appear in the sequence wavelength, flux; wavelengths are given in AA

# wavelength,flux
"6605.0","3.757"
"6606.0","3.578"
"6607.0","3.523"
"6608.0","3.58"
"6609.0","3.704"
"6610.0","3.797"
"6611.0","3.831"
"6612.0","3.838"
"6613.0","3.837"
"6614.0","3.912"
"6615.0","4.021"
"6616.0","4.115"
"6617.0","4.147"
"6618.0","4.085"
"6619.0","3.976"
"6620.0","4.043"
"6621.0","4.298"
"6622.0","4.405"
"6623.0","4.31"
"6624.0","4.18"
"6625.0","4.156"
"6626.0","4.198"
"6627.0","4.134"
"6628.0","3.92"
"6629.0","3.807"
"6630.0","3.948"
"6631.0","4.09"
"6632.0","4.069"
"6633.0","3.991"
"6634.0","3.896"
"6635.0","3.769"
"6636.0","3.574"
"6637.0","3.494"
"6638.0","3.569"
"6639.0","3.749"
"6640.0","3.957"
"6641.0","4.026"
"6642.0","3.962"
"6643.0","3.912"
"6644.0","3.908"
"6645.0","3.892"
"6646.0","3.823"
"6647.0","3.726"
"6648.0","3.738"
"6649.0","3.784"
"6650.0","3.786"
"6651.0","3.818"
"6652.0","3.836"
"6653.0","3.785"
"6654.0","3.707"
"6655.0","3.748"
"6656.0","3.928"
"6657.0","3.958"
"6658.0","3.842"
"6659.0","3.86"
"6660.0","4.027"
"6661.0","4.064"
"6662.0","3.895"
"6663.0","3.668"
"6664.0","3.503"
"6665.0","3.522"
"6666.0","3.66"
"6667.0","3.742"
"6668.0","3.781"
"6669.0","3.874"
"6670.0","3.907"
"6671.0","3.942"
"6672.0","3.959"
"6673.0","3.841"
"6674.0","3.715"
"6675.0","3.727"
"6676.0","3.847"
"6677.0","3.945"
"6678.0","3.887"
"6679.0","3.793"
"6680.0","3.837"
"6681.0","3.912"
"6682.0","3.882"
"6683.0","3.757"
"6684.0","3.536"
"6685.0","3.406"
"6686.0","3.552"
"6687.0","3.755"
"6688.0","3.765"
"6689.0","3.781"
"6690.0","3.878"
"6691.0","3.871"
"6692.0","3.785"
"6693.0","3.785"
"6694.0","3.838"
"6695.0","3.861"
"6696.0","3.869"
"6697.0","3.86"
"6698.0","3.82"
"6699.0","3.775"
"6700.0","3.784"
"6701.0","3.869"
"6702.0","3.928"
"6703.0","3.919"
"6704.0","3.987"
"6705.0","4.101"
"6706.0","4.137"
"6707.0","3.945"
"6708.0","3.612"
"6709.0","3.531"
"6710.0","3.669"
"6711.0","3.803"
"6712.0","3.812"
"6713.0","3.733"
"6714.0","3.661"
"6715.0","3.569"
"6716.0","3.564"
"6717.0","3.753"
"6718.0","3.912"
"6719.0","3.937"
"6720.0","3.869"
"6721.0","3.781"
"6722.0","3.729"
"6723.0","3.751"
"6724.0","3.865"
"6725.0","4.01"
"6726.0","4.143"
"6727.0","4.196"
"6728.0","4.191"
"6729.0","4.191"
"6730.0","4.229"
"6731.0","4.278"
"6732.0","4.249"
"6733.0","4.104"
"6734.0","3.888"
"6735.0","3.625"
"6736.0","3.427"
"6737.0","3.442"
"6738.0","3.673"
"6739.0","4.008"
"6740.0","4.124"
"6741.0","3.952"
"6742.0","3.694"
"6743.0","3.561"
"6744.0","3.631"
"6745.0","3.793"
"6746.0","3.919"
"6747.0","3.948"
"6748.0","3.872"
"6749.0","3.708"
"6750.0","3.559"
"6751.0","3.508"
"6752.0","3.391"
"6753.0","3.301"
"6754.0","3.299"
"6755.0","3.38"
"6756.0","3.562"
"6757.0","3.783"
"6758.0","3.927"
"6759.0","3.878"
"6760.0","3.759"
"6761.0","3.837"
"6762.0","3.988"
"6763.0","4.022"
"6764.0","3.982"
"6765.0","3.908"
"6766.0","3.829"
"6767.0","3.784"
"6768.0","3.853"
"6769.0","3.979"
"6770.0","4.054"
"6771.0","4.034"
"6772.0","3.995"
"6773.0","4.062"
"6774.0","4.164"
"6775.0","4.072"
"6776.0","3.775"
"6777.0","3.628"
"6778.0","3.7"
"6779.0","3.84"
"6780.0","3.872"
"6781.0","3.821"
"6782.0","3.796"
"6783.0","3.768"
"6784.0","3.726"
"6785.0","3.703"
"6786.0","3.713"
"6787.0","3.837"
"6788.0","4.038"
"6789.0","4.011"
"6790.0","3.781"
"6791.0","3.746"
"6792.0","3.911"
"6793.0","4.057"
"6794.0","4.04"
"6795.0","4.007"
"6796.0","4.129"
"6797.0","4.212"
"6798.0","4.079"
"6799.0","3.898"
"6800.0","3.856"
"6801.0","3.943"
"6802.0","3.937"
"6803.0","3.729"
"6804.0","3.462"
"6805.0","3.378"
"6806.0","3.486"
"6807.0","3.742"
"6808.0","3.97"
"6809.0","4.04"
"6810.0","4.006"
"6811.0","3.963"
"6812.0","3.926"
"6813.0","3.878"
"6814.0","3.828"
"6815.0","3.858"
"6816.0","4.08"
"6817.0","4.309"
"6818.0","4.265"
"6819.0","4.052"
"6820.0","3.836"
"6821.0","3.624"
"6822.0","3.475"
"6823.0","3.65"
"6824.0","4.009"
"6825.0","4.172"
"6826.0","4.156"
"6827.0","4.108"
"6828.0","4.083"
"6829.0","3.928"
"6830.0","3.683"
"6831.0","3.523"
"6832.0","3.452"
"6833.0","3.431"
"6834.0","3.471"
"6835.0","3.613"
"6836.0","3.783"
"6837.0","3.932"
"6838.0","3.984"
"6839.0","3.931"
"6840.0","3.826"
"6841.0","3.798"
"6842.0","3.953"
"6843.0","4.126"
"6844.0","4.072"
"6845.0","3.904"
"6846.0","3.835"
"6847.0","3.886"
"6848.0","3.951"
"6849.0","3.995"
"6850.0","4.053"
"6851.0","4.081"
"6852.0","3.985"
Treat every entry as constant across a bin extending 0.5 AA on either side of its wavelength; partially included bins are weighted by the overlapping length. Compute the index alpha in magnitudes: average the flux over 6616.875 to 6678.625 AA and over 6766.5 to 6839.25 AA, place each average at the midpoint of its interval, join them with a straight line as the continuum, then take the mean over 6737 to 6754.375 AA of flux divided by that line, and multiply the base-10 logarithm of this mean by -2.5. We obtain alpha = 0.05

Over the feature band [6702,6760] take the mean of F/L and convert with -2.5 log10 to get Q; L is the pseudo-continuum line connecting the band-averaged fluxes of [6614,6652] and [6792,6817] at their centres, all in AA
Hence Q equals 0.032 mag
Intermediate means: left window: 3.95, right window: 3.9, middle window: 3.81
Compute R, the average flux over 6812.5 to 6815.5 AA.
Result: 3.85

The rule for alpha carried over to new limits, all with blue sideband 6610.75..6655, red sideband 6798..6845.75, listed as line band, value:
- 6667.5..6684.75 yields 0.025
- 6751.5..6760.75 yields 0.084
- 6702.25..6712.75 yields 0.014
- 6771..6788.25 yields 0.005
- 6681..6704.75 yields 0.030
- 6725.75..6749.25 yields -0.006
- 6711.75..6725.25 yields 0.034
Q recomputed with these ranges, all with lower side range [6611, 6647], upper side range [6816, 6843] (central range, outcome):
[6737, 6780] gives 0.03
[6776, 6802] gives 0.00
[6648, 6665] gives 0.04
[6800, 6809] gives 0.04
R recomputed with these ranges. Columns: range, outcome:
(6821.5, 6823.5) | 3.56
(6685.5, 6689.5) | 3.71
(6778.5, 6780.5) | 3.86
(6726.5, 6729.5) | 4.19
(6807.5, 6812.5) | 3.98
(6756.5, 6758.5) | 3.85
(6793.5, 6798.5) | 4.09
